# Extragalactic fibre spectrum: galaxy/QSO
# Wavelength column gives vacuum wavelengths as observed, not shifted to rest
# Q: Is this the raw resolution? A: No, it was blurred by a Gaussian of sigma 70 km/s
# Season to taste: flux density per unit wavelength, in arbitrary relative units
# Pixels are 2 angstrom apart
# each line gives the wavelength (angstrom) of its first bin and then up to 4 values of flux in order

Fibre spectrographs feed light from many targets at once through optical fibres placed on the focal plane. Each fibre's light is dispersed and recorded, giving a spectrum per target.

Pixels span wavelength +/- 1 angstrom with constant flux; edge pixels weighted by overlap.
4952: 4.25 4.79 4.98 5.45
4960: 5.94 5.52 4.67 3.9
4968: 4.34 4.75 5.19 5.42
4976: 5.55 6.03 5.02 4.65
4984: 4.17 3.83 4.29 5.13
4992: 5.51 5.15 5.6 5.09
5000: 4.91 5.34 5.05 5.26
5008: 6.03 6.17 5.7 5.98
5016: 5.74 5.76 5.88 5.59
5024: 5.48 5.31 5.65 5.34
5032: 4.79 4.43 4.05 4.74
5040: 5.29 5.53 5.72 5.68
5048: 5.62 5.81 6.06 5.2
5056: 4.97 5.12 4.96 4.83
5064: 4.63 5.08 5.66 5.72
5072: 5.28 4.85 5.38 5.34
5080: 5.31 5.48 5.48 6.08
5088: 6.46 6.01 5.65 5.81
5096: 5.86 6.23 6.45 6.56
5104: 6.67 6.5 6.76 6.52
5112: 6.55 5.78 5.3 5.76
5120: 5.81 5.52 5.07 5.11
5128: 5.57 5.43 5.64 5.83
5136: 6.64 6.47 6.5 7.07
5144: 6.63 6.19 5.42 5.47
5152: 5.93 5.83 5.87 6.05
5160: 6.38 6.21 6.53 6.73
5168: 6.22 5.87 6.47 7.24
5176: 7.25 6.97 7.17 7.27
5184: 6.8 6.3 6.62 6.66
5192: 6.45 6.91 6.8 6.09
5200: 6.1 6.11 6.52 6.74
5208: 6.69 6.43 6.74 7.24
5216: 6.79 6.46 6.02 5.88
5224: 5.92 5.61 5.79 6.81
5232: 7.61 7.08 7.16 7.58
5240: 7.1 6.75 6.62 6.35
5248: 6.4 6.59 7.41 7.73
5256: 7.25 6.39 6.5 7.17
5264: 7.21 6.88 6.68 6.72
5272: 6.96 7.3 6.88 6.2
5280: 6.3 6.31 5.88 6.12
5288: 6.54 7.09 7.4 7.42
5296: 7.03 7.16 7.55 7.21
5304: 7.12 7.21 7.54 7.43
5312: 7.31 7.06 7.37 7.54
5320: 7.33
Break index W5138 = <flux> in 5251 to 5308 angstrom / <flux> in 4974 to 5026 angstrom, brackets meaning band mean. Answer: 1.30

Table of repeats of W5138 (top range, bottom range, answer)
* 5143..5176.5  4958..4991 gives 1.27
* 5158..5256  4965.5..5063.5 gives 1.27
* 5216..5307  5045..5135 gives 1.20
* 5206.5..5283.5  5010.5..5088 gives 1.25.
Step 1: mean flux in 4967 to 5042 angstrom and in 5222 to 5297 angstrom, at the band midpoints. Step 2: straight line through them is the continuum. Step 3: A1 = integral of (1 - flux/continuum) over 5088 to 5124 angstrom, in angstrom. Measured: -1.6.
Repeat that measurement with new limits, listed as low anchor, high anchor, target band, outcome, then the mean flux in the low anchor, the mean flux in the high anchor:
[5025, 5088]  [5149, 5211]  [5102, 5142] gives -0.7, 5.29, 6.47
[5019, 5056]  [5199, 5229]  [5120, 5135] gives 0.9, 5.33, 6.34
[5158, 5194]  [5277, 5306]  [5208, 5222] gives 0.3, 6.65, 6.82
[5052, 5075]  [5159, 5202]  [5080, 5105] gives -2.3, 5.16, 6.61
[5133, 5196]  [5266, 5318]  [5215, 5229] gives 1.3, 6.46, 6.96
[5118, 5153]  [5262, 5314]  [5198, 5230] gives 0.5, 5.9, 6.94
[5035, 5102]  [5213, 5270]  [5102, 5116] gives -1.5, 5.48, 6.75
